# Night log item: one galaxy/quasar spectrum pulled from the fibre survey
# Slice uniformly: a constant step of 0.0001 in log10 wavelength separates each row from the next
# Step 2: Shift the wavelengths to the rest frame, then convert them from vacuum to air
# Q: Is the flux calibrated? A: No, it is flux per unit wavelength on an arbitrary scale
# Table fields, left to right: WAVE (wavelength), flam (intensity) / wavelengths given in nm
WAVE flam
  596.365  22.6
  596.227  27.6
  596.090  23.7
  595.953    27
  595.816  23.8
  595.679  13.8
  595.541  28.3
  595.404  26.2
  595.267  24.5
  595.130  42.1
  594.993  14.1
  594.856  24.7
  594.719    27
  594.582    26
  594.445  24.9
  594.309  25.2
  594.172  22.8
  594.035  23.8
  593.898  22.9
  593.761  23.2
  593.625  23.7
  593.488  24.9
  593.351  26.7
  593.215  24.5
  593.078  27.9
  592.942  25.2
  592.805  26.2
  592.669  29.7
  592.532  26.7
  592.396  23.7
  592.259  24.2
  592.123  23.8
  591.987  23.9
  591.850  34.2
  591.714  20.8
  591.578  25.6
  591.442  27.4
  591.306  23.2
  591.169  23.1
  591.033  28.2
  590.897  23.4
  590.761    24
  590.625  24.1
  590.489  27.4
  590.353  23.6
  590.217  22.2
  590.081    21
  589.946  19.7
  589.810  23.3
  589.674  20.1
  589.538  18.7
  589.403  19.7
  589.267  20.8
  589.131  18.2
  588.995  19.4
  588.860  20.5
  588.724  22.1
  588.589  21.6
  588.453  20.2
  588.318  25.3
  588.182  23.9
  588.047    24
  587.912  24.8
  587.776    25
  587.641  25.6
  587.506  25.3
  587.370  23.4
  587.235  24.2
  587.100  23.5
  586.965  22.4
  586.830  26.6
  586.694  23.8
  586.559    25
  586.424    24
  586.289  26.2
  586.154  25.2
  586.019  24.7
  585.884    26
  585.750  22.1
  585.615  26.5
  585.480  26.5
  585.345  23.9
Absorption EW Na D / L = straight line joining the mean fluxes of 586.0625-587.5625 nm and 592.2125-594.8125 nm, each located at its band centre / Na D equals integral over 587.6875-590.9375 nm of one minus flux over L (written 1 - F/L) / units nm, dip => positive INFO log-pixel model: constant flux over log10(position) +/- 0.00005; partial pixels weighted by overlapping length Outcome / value 0.33 nm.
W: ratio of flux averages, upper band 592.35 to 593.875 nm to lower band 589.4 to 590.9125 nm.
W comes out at 1.15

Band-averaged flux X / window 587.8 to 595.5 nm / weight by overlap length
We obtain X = 24.1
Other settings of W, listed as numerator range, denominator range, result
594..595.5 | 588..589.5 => 1.20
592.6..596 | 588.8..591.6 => 1.12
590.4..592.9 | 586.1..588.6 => 1.05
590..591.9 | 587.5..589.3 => 1.10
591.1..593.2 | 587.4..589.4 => 1.14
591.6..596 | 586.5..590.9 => 1.11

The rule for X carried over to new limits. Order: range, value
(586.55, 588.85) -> 23.8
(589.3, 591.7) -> 23.1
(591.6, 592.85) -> 25.9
